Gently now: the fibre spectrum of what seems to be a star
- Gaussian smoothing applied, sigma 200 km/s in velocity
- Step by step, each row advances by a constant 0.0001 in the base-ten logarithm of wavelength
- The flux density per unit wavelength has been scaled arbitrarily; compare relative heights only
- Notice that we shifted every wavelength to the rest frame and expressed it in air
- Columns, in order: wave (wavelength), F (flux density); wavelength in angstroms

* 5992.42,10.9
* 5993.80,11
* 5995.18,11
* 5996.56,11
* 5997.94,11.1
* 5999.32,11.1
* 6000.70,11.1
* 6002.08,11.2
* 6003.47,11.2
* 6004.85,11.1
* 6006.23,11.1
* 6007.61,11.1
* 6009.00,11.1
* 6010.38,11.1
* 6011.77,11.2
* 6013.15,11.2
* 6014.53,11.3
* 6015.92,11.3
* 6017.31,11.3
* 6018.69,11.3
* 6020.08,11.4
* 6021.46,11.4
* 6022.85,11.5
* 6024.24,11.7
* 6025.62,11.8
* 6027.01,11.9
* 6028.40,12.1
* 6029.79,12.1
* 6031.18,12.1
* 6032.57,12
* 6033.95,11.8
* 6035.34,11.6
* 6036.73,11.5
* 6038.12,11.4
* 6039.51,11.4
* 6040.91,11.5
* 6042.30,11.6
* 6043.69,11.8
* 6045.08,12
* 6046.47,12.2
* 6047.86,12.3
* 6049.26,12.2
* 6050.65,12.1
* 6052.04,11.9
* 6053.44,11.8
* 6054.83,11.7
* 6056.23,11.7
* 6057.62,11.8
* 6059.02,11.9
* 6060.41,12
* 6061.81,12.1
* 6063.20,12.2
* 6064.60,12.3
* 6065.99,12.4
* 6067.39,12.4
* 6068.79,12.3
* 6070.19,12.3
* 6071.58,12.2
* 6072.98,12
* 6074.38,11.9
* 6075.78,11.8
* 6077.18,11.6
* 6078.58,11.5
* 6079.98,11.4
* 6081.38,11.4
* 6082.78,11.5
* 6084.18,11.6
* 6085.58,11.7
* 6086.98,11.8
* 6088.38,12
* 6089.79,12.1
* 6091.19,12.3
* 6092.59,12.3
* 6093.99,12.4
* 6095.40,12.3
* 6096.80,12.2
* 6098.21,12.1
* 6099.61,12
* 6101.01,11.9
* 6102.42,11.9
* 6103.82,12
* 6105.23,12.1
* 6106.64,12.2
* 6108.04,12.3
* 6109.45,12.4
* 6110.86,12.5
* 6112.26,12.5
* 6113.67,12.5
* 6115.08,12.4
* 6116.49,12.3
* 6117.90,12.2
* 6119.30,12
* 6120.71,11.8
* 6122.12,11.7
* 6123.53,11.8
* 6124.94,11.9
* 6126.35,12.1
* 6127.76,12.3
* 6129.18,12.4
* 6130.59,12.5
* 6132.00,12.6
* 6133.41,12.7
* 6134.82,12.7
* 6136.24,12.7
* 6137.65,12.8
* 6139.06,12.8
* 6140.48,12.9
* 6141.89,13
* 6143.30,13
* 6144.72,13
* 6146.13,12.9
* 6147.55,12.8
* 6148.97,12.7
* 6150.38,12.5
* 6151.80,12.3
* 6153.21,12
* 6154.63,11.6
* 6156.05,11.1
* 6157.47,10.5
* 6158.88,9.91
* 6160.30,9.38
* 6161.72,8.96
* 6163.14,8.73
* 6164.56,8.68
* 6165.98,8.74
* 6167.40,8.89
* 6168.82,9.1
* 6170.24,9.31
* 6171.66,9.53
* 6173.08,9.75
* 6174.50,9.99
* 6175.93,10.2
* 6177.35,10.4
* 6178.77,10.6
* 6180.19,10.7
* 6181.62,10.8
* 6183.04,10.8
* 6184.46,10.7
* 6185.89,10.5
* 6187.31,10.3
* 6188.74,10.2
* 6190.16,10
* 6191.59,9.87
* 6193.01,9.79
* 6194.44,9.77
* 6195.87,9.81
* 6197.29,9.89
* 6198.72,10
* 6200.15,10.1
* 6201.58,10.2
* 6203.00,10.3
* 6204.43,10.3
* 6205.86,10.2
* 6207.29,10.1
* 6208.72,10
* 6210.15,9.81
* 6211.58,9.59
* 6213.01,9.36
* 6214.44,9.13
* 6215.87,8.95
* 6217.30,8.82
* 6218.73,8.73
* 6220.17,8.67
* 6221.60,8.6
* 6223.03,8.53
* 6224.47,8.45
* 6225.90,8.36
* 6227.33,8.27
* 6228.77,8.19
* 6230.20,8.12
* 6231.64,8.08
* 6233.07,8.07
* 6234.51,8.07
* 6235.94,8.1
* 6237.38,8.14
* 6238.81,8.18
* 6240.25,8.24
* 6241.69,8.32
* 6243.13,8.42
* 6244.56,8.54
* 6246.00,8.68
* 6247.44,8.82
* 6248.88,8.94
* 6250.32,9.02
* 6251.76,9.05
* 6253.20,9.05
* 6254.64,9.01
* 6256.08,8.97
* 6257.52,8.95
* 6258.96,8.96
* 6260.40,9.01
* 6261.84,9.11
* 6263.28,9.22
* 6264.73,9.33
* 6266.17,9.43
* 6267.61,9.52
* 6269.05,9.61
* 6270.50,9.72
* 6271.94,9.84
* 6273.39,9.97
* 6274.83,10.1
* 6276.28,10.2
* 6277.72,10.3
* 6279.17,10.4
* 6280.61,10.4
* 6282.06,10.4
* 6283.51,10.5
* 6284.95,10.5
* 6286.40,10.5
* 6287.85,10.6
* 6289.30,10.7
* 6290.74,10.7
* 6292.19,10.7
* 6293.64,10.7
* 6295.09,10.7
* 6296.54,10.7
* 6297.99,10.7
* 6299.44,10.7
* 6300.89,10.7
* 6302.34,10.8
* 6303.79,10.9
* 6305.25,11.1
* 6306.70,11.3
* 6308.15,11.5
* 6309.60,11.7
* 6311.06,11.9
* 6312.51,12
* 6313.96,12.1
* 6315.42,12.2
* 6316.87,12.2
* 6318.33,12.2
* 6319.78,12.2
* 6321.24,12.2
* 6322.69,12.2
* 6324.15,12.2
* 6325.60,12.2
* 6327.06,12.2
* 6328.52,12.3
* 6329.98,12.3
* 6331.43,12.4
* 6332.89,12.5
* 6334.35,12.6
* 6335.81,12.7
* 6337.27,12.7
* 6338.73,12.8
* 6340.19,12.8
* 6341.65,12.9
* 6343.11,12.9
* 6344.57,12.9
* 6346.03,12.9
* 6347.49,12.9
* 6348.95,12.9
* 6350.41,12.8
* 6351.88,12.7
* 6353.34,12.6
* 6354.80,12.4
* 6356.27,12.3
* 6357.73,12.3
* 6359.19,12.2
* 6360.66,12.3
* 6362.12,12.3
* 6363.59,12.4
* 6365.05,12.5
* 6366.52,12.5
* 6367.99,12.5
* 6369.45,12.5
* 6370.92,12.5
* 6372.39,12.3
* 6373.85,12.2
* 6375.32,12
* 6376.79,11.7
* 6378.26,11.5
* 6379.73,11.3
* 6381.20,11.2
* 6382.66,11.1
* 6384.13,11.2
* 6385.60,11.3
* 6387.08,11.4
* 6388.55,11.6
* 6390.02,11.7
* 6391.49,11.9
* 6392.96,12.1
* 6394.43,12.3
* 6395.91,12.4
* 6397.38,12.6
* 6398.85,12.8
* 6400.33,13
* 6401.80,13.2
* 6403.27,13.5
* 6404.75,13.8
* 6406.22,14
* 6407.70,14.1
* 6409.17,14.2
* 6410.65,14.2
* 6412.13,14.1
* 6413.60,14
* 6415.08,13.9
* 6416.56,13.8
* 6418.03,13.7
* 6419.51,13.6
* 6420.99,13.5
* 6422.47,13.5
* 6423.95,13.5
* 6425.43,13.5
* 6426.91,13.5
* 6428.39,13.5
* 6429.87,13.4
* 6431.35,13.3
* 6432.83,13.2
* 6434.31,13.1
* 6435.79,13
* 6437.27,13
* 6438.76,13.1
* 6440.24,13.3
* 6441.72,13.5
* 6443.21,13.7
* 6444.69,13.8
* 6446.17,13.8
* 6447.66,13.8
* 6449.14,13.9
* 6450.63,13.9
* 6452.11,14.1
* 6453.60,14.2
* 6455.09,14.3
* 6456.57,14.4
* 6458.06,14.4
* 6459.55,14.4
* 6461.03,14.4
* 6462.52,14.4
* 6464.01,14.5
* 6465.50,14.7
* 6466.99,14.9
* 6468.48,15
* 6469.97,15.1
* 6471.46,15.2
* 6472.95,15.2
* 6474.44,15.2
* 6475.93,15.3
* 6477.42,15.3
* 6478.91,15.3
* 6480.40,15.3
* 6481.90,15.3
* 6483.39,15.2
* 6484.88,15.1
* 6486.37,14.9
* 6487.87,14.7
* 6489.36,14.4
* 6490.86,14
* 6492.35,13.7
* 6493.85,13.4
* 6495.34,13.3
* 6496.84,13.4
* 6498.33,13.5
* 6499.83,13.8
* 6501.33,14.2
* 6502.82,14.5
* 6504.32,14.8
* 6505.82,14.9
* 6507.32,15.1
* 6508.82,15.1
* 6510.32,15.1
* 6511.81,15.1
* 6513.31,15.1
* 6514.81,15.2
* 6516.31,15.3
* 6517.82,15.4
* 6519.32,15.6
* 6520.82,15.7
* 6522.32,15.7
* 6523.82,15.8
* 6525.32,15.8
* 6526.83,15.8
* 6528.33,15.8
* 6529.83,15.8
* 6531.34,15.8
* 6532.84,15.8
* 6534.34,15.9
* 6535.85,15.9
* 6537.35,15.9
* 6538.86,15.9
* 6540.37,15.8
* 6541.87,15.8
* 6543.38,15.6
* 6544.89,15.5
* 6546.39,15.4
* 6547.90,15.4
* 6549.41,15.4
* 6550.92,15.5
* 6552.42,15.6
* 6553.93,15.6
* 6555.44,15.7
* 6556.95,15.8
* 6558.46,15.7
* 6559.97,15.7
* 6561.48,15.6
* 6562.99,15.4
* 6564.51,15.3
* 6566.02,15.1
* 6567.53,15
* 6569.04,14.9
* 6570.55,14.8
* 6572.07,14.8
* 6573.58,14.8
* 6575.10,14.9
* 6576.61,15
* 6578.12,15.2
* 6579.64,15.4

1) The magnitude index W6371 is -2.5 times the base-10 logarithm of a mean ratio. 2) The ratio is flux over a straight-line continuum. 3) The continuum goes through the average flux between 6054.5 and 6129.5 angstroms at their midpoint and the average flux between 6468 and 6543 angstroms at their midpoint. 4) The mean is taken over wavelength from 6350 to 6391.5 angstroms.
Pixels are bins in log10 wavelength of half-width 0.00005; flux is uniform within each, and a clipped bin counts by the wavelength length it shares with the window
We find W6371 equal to 0.17 mag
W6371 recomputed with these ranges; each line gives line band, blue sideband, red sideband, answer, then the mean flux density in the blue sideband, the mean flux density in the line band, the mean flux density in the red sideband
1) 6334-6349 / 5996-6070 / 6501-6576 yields 0.091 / 11.7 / 12.8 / 15.4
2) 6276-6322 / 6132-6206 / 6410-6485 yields 0.118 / 10.8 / 11.1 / 14.1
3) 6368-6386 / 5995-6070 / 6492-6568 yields 0.198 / 11.7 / 11.8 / 15.2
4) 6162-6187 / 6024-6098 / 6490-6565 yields 0.279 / 11.9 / 9.84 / 15.2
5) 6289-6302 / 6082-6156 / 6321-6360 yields 0.168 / 12.3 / 10.7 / 12.6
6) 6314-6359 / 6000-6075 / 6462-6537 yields 0.110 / 11.7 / 12.5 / 15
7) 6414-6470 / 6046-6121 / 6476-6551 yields 0.059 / 12.1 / 13.8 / 15.1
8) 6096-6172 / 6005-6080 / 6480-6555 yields 0.061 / 11.8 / 11.7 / 15.1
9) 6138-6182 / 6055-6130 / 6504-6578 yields 0.155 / 12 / 10.9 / 15.4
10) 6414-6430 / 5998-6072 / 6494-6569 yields 0.070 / 11.7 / 13.6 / 15.3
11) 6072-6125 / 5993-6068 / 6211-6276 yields -0.122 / 11.6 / 12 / 8.86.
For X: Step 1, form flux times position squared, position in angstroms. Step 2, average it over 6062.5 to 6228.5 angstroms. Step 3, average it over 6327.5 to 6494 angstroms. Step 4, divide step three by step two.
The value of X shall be 1.3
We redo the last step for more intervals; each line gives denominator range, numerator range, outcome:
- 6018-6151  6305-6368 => 1.11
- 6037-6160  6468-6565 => 1.44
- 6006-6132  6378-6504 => 1.30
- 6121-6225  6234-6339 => 1.02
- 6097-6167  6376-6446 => 1.19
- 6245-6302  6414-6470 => 1.48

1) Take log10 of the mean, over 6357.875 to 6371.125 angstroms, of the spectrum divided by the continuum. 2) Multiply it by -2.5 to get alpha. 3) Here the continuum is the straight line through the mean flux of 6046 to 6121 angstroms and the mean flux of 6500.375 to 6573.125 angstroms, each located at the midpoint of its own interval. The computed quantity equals 0.14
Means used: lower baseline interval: 12.1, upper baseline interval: 15.4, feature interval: 12.4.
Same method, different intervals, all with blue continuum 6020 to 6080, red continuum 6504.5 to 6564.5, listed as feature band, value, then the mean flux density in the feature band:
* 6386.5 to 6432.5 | 0.108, 13.2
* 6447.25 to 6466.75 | 0.051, 14.3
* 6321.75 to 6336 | 0.136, 12.3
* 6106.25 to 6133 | 0.015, 12.2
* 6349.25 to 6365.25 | 0.144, 12.4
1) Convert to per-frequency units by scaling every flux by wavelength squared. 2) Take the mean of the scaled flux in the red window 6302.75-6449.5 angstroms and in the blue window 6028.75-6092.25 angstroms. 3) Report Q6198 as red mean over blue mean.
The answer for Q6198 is 1.2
